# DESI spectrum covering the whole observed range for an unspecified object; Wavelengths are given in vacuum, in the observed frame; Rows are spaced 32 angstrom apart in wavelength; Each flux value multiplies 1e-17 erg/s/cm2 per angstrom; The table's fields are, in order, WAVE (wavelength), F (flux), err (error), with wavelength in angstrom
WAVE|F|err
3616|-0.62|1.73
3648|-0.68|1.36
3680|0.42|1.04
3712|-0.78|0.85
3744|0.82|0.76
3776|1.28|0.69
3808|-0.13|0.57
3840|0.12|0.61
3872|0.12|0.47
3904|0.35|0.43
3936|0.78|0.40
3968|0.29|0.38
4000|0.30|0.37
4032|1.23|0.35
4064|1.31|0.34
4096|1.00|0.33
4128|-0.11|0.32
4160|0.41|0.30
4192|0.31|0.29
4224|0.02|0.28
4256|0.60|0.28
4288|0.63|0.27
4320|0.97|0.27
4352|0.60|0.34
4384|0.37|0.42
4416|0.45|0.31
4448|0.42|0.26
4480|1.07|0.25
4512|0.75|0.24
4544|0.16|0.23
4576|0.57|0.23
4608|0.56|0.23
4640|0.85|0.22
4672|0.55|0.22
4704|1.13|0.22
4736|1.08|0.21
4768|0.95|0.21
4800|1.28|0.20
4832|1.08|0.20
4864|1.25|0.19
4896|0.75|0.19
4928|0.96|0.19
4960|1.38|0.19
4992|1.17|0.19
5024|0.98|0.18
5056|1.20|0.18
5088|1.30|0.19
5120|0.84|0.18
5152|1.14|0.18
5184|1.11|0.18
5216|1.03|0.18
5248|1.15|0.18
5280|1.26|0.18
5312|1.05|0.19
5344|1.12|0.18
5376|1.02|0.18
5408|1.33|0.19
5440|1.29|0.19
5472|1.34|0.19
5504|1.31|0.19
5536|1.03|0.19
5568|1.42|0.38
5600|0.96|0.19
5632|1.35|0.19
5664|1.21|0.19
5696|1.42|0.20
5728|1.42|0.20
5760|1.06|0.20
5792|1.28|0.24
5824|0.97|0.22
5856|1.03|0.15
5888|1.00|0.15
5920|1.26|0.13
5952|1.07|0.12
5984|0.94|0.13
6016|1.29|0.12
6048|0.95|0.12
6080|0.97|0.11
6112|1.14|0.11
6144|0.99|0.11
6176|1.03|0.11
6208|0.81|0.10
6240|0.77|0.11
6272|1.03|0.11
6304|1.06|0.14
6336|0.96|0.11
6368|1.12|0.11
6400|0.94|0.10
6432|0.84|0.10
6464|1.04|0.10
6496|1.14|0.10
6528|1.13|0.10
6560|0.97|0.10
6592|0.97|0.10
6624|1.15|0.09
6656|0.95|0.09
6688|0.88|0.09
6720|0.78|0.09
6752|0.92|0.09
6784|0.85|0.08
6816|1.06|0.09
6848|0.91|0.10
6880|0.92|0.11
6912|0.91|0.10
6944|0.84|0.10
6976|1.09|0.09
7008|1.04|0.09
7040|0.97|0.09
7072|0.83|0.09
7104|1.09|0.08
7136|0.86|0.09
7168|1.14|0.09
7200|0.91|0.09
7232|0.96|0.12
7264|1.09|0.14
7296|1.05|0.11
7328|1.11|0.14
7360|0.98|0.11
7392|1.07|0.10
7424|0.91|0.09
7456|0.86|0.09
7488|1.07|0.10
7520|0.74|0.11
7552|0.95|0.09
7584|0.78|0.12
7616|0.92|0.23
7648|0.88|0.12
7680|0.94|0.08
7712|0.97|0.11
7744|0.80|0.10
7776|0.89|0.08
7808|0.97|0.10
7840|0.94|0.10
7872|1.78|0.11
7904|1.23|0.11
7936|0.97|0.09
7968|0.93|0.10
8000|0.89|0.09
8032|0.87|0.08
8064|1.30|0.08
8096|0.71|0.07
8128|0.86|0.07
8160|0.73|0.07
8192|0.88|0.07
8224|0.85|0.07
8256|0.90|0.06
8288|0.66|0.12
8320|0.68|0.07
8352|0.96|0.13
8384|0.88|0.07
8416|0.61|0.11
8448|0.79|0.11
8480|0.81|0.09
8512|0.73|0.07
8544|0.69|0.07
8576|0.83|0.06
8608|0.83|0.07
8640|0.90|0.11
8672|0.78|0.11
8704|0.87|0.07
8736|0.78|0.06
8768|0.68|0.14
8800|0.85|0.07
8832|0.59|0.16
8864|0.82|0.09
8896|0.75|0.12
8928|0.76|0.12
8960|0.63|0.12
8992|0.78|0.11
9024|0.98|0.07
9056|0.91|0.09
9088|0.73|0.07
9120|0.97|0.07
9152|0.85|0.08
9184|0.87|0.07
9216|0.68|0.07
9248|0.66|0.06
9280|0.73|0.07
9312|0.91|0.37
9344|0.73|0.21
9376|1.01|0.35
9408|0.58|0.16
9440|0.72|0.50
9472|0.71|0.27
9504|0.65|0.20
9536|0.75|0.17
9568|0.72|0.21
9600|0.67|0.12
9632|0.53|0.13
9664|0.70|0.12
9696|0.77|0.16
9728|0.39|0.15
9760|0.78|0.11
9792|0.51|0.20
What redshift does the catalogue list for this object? 0.20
